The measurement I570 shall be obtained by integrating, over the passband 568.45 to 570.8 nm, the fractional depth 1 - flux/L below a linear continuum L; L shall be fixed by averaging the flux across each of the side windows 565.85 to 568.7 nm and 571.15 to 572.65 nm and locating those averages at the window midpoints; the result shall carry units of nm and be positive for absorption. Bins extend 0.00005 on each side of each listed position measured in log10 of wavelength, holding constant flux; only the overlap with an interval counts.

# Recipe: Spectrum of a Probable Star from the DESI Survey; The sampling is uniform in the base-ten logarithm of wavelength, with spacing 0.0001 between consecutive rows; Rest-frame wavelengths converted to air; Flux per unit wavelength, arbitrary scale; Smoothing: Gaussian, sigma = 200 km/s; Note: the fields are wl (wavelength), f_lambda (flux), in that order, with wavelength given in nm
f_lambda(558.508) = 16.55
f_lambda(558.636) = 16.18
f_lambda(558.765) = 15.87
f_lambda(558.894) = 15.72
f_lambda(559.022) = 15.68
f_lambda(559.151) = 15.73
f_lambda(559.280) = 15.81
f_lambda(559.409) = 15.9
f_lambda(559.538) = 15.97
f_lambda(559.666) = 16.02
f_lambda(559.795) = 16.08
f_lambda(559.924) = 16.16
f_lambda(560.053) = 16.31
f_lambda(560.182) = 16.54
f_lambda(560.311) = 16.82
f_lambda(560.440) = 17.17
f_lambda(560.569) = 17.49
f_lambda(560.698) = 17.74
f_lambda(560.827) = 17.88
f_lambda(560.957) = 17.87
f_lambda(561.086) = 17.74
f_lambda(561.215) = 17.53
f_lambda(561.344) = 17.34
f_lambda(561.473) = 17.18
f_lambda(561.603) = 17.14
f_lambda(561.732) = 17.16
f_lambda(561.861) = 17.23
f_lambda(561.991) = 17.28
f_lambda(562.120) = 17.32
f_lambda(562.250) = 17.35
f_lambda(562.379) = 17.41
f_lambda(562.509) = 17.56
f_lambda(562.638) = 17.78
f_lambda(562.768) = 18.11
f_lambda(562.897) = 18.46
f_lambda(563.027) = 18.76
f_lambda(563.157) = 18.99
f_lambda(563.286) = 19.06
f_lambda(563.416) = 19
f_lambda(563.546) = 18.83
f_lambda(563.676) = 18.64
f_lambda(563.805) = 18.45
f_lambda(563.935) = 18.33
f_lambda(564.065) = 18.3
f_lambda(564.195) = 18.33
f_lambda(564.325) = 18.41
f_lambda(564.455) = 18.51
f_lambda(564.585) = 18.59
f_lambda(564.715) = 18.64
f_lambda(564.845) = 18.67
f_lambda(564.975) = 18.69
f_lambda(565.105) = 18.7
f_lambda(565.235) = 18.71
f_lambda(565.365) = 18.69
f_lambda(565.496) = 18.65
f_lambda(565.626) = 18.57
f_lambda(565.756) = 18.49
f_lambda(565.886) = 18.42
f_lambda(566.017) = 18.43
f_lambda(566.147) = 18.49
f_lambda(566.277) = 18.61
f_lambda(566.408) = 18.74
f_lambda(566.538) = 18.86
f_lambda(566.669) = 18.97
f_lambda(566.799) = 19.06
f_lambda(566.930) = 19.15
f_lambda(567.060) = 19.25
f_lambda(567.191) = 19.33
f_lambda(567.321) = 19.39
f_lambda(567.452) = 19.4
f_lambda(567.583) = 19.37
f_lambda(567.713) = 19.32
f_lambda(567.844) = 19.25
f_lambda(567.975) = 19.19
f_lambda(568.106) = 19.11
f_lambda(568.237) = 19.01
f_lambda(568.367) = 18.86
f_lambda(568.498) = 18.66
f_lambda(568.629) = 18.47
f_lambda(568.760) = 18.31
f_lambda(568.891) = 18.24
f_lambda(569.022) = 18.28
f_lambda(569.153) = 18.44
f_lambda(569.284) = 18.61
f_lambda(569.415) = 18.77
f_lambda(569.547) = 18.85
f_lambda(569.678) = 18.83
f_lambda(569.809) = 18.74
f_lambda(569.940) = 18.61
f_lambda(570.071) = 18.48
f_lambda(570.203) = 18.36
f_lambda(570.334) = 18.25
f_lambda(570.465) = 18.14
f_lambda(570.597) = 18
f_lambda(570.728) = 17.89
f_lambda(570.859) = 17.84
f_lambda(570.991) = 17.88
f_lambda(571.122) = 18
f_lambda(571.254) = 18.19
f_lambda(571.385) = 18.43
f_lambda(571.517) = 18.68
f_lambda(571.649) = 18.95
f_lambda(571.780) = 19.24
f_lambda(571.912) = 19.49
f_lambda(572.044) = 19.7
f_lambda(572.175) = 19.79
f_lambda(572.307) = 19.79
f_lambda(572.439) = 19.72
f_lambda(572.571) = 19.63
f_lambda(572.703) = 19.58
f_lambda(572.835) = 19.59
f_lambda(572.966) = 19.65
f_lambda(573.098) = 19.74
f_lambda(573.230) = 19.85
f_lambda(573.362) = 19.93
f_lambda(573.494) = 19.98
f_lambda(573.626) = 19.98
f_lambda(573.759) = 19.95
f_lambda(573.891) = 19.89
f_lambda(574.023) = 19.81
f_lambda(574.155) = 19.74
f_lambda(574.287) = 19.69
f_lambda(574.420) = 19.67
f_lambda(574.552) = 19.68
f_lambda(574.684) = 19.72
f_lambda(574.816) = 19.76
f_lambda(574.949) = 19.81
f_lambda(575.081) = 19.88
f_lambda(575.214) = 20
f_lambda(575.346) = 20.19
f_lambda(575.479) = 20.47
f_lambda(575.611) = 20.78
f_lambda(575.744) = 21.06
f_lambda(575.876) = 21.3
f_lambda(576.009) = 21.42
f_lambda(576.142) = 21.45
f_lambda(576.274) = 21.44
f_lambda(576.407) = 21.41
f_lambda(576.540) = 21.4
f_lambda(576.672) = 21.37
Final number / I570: 0.08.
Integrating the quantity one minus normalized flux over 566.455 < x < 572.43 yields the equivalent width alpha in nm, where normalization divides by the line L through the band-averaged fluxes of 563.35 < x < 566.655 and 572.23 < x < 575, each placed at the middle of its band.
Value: 0.12 nm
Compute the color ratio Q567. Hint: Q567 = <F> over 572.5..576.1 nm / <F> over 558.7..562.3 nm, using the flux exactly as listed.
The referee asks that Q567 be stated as 1.2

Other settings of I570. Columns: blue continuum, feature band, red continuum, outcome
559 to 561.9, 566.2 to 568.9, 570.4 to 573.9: -0.112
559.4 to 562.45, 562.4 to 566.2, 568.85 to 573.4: -0.187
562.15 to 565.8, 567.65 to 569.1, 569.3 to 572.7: -0.012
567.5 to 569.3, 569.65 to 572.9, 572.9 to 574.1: 0.103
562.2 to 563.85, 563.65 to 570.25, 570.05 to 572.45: -0.084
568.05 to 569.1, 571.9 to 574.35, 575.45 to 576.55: 0.053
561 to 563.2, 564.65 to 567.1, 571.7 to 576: -0.045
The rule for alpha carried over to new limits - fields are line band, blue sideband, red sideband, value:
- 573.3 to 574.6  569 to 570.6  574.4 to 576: 0.00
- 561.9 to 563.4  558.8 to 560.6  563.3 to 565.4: -0.02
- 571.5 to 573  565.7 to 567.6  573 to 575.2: 0.01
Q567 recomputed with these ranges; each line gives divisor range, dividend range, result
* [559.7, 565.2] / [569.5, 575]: 1.08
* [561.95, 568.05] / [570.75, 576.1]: 1.06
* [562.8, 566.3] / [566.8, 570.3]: 1.01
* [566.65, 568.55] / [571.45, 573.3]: 1.02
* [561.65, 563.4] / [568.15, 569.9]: 1.04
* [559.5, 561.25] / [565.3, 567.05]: 1.10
